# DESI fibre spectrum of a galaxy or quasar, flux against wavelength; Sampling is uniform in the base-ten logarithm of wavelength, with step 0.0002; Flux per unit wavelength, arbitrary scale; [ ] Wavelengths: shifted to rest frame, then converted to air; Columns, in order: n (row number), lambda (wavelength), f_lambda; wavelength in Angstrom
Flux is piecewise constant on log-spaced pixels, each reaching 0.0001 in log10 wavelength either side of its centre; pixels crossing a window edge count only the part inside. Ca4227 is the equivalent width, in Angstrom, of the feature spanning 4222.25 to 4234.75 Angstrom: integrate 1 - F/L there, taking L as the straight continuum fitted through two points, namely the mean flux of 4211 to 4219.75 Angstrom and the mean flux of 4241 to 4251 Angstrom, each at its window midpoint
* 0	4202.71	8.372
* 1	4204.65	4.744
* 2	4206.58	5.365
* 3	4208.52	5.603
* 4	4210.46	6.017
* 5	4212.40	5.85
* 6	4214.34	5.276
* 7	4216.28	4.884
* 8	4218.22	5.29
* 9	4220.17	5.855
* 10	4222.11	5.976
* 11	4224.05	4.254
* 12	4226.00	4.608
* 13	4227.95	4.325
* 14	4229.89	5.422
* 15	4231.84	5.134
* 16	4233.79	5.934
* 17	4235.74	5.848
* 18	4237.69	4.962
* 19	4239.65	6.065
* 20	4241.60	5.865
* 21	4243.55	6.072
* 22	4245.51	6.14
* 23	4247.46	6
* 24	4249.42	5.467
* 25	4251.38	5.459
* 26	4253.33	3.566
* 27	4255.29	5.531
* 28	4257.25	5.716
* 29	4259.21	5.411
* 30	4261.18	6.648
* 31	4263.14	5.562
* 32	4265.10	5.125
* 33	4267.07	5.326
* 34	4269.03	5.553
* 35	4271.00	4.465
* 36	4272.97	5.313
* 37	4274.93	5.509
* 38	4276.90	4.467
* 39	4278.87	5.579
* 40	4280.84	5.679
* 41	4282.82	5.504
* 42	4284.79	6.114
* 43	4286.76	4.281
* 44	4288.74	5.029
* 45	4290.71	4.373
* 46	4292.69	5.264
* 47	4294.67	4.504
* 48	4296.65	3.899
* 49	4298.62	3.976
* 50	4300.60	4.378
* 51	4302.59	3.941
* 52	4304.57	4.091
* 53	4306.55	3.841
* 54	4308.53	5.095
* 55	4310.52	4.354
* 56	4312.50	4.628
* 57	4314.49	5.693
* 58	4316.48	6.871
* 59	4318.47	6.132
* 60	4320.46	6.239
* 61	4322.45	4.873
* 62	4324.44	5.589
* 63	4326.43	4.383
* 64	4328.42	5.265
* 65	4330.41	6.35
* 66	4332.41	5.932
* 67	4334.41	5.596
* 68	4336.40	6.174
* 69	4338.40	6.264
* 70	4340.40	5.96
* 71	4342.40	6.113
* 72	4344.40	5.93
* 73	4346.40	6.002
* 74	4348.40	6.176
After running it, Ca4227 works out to 1.3 Angstrom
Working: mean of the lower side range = 5.39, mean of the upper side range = 5.88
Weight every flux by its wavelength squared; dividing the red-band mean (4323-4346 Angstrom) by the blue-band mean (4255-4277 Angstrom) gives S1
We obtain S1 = 1.1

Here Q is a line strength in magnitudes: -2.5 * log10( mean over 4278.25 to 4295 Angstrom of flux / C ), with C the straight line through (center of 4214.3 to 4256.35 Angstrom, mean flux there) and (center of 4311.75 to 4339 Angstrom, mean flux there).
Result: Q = 0.08 mag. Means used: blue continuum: 5.36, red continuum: 5.71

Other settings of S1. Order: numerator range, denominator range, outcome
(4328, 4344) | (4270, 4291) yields 1.19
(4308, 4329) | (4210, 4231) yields 1.08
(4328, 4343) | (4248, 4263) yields 1.14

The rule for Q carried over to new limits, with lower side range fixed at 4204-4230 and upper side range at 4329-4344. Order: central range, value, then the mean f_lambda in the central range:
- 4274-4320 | 0.17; 4.94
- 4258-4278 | 0.05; 5.34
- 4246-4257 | 0.04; 5.28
